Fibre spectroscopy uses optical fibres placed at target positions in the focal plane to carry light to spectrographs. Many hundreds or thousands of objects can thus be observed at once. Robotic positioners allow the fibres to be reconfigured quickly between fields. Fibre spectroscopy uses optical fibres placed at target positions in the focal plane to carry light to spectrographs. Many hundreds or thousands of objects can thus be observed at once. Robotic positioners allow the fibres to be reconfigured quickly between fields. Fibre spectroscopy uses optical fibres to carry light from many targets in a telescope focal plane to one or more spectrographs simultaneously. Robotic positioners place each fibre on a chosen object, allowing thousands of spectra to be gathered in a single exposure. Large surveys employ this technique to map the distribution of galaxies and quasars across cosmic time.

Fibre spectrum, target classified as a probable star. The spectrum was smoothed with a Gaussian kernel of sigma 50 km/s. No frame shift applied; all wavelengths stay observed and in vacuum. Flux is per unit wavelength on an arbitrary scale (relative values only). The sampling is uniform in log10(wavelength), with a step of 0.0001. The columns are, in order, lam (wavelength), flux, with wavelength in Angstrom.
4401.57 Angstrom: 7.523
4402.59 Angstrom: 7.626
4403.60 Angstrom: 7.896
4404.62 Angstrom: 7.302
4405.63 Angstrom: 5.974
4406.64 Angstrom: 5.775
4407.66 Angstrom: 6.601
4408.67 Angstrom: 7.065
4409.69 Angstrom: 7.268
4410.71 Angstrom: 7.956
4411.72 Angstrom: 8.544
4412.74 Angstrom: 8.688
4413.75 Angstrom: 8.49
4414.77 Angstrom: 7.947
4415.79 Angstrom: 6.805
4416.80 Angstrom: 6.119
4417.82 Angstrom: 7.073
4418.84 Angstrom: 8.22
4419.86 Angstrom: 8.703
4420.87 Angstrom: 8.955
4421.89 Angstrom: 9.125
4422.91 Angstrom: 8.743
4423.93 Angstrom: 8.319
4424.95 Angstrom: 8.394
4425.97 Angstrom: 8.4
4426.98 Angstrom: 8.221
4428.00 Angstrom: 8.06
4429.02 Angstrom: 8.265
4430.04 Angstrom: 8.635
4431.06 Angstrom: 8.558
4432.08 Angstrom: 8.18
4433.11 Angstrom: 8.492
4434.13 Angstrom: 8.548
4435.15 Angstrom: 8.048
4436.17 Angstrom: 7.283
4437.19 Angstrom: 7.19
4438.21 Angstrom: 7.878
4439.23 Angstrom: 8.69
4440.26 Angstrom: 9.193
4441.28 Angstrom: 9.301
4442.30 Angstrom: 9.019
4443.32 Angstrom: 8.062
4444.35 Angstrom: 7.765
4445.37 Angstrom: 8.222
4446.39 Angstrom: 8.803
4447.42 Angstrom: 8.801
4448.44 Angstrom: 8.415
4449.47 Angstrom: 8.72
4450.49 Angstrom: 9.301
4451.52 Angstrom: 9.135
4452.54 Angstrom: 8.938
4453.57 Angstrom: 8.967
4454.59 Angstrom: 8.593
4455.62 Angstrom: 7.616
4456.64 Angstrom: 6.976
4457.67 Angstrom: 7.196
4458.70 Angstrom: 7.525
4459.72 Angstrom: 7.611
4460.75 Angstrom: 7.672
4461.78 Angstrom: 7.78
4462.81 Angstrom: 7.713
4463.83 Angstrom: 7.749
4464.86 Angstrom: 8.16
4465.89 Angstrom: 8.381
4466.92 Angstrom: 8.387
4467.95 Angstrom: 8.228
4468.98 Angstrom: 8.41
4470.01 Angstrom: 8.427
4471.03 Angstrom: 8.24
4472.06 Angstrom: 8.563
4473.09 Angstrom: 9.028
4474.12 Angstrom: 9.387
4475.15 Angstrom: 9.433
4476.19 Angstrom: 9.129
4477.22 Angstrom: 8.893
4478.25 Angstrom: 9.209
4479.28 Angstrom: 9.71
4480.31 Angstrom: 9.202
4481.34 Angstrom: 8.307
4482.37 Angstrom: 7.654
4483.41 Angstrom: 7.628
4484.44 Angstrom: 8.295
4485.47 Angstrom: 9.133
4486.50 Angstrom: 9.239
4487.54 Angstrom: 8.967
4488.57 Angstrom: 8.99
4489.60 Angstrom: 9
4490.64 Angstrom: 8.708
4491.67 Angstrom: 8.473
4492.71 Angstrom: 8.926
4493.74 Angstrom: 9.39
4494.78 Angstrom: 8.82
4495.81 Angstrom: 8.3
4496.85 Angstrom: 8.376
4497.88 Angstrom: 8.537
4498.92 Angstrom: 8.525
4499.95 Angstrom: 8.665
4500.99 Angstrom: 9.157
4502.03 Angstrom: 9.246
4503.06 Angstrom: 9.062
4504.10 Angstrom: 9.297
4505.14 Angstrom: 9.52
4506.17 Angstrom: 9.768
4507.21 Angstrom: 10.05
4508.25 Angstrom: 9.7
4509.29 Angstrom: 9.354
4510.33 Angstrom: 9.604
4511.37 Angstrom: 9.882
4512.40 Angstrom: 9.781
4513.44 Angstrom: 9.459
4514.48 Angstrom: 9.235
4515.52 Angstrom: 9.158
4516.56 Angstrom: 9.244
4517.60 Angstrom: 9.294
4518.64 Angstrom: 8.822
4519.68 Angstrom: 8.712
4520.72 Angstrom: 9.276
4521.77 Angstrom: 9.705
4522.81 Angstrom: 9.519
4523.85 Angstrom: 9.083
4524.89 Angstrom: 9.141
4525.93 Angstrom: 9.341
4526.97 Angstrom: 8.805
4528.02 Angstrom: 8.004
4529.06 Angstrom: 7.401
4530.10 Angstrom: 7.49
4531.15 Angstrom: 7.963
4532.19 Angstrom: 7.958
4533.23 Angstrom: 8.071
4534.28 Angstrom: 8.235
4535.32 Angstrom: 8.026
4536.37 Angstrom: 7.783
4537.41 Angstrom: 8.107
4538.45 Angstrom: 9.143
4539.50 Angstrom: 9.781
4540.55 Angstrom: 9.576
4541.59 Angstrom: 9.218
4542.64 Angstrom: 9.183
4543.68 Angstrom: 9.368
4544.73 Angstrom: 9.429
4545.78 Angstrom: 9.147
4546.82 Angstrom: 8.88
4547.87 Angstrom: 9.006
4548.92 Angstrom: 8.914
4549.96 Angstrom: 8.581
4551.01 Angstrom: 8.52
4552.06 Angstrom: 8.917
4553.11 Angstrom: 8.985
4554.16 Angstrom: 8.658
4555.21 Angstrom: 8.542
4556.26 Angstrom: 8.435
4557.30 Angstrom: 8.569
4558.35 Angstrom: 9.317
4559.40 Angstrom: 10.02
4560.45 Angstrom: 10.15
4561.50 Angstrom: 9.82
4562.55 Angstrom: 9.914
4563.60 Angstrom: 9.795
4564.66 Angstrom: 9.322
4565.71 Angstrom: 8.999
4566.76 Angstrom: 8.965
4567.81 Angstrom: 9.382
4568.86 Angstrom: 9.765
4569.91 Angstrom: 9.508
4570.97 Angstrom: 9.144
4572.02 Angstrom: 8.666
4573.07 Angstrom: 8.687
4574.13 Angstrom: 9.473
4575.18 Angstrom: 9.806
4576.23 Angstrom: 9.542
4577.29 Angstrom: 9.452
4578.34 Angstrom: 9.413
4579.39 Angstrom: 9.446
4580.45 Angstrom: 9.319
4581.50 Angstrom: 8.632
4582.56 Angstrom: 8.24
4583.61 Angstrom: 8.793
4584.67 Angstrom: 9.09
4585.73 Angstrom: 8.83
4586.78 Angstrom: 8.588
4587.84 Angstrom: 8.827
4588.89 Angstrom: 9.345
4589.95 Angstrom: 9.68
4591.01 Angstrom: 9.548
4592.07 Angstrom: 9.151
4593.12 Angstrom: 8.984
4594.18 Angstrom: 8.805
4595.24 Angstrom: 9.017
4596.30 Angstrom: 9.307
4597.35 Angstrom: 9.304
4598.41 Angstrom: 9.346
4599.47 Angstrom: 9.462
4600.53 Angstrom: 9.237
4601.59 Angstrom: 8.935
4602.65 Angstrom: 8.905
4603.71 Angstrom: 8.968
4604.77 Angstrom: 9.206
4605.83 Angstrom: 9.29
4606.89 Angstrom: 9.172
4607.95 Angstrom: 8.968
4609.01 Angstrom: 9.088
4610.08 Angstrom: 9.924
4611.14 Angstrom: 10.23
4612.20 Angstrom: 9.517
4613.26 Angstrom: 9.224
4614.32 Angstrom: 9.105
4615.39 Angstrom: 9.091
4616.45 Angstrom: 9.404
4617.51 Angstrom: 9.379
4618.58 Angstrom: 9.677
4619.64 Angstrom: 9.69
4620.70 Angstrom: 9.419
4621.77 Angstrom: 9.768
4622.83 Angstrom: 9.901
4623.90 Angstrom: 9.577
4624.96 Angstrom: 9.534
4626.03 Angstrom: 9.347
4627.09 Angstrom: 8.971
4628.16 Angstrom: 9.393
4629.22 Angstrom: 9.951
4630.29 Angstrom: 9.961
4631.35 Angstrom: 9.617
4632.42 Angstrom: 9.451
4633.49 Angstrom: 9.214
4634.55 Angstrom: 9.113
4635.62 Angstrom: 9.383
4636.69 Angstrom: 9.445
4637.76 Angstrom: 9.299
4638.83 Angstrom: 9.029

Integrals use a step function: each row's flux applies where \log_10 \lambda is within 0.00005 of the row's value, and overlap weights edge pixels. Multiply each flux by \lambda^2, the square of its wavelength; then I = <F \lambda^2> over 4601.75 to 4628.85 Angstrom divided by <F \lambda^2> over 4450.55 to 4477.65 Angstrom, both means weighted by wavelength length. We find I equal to 1.21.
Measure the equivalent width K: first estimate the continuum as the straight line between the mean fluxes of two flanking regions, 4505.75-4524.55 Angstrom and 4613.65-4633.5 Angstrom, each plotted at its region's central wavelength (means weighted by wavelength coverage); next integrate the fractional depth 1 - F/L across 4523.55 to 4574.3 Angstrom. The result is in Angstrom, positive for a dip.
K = 2.8 Angstrom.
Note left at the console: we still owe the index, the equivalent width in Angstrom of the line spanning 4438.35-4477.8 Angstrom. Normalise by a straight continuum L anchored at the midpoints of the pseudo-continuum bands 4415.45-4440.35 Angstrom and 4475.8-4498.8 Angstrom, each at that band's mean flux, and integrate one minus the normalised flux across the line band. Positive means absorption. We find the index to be 0.16 Angstrom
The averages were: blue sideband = 8.16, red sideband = 8.76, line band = 8.43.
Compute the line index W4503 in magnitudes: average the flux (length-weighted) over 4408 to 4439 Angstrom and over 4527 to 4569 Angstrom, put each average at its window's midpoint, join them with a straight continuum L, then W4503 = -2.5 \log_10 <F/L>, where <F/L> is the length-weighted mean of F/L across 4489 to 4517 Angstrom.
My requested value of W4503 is -0.07 mag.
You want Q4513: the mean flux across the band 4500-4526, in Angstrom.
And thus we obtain 9.36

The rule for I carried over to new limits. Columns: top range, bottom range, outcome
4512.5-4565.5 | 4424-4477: 1.11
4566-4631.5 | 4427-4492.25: 1.17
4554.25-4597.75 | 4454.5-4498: 1.14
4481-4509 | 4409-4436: 1.12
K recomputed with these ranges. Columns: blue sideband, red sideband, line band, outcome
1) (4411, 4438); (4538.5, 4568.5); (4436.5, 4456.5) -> -0.45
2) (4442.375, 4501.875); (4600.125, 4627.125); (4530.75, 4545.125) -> 0.35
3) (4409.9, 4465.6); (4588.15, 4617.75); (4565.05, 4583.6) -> -0.22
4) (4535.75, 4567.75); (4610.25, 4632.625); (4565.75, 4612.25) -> 0.70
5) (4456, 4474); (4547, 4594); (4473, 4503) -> -2.05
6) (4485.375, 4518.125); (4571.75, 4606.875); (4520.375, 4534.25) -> 0.87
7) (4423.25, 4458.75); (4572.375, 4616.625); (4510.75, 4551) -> -0.19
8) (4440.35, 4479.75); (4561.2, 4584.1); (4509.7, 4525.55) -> -0.80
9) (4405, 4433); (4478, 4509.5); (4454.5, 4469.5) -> 1.15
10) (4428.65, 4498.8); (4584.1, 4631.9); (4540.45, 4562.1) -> -0.26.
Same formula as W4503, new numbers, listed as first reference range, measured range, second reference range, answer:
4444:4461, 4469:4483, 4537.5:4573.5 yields -0.045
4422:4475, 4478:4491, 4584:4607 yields -0.030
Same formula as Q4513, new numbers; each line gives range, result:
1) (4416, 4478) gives 8.33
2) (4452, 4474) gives 8.13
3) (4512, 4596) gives 9.02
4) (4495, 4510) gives 9.11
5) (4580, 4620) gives 9.19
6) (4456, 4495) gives 8.48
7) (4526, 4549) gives 8.62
